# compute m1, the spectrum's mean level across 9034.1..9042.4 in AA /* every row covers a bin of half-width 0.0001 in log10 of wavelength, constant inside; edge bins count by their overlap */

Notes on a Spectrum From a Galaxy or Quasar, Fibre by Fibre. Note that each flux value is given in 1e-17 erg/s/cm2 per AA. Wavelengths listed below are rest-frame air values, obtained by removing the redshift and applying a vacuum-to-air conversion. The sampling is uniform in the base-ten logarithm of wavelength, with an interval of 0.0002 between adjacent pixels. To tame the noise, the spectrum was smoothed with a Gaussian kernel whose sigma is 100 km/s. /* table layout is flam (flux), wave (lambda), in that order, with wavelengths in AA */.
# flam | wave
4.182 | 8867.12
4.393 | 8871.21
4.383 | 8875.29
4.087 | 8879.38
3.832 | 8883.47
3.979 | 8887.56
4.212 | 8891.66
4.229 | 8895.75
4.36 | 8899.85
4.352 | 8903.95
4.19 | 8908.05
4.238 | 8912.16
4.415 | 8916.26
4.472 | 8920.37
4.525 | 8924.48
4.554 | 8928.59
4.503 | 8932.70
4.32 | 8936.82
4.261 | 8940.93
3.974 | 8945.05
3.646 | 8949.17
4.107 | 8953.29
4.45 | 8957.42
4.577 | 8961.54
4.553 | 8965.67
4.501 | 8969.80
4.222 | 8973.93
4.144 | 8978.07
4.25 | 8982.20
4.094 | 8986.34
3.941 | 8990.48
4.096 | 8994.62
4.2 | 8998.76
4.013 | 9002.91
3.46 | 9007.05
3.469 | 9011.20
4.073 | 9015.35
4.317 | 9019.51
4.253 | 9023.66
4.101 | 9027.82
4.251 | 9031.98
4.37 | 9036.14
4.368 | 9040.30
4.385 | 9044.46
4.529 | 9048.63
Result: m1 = 4.37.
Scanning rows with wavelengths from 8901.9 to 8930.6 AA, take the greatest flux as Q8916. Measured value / 4.554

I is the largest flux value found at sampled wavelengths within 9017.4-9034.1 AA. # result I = 4.317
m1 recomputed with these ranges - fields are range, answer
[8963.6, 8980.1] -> 4.35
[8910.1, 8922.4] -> 4.37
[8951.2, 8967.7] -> 4.42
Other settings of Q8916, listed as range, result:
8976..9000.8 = 4.25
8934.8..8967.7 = 4.577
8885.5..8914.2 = 4.36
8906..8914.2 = 4.238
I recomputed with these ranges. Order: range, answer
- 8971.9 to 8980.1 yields 4.222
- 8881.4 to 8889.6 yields 3.979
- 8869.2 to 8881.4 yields 4.393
